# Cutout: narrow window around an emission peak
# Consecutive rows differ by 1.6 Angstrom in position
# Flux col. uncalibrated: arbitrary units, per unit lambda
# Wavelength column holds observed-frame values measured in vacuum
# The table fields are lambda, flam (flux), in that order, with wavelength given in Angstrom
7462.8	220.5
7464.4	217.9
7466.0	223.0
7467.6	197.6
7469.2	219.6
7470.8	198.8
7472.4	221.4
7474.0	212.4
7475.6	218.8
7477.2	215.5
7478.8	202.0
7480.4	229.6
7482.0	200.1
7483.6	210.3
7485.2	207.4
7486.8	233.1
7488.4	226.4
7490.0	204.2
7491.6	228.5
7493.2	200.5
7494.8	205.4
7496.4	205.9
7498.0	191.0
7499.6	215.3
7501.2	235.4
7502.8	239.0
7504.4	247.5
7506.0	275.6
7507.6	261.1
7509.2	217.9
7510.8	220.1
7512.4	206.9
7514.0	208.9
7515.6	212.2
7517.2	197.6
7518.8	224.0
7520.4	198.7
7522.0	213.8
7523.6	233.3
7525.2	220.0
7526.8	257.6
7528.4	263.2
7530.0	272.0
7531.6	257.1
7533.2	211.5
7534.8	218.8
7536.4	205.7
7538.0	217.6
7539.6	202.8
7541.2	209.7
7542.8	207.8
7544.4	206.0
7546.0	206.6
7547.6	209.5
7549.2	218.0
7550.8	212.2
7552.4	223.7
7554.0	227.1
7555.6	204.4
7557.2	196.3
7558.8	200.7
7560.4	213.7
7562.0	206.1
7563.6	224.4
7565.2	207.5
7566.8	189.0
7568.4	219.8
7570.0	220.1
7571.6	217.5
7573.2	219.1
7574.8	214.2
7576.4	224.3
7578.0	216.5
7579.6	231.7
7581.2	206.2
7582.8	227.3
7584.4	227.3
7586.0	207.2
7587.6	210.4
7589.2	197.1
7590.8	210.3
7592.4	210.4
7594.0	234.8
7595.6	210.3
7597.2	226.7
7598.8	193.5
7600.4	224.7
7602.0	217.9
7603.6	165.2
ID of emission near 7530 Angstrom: [N II]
